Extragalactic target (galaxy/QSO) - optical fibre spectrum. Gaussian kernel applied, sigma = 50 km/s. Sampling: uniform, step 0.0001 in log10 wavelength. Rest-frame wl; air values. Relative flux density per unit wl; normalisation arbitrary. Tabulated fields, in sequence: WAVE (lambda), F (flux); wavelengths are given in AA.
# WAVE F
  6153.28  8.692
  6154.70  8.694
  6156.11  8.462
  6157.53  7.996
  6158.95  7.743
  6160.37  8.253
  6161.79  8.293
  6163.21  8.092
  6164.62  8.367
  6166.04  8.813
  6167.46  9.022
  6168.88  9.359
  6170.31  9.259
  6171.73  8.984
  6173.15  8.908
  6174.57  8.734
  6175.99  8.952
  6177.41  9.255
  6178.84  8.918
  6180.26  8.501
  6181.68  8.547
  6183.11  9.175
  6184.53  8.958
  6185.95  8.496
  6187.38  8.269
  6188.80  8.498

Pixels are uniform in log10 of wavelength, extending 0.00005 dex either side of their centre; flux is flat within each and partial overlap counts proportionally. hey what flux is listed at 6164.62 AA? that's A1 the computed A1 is 8.367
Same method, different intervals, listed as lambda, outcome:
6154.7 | 8.694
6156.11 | 8.462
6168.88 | 9.359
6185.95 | 8.496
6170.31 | 9.259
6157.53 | 7.996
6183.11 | 9.175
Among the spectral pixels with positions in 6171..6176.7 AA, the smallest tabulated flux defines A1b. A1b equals 8.734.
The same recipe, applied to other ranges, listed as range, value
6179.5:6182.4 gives 8.501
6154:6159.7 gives 7.743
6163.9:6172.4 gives 8.367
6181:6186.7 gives 8.496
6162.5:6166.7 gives 8.092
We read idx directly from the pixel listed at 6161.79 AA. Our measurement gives 8.293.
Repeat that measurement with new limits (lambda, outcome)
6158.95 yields 7.743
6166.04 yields 8.813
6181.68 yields 8.547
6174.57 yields 8.734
